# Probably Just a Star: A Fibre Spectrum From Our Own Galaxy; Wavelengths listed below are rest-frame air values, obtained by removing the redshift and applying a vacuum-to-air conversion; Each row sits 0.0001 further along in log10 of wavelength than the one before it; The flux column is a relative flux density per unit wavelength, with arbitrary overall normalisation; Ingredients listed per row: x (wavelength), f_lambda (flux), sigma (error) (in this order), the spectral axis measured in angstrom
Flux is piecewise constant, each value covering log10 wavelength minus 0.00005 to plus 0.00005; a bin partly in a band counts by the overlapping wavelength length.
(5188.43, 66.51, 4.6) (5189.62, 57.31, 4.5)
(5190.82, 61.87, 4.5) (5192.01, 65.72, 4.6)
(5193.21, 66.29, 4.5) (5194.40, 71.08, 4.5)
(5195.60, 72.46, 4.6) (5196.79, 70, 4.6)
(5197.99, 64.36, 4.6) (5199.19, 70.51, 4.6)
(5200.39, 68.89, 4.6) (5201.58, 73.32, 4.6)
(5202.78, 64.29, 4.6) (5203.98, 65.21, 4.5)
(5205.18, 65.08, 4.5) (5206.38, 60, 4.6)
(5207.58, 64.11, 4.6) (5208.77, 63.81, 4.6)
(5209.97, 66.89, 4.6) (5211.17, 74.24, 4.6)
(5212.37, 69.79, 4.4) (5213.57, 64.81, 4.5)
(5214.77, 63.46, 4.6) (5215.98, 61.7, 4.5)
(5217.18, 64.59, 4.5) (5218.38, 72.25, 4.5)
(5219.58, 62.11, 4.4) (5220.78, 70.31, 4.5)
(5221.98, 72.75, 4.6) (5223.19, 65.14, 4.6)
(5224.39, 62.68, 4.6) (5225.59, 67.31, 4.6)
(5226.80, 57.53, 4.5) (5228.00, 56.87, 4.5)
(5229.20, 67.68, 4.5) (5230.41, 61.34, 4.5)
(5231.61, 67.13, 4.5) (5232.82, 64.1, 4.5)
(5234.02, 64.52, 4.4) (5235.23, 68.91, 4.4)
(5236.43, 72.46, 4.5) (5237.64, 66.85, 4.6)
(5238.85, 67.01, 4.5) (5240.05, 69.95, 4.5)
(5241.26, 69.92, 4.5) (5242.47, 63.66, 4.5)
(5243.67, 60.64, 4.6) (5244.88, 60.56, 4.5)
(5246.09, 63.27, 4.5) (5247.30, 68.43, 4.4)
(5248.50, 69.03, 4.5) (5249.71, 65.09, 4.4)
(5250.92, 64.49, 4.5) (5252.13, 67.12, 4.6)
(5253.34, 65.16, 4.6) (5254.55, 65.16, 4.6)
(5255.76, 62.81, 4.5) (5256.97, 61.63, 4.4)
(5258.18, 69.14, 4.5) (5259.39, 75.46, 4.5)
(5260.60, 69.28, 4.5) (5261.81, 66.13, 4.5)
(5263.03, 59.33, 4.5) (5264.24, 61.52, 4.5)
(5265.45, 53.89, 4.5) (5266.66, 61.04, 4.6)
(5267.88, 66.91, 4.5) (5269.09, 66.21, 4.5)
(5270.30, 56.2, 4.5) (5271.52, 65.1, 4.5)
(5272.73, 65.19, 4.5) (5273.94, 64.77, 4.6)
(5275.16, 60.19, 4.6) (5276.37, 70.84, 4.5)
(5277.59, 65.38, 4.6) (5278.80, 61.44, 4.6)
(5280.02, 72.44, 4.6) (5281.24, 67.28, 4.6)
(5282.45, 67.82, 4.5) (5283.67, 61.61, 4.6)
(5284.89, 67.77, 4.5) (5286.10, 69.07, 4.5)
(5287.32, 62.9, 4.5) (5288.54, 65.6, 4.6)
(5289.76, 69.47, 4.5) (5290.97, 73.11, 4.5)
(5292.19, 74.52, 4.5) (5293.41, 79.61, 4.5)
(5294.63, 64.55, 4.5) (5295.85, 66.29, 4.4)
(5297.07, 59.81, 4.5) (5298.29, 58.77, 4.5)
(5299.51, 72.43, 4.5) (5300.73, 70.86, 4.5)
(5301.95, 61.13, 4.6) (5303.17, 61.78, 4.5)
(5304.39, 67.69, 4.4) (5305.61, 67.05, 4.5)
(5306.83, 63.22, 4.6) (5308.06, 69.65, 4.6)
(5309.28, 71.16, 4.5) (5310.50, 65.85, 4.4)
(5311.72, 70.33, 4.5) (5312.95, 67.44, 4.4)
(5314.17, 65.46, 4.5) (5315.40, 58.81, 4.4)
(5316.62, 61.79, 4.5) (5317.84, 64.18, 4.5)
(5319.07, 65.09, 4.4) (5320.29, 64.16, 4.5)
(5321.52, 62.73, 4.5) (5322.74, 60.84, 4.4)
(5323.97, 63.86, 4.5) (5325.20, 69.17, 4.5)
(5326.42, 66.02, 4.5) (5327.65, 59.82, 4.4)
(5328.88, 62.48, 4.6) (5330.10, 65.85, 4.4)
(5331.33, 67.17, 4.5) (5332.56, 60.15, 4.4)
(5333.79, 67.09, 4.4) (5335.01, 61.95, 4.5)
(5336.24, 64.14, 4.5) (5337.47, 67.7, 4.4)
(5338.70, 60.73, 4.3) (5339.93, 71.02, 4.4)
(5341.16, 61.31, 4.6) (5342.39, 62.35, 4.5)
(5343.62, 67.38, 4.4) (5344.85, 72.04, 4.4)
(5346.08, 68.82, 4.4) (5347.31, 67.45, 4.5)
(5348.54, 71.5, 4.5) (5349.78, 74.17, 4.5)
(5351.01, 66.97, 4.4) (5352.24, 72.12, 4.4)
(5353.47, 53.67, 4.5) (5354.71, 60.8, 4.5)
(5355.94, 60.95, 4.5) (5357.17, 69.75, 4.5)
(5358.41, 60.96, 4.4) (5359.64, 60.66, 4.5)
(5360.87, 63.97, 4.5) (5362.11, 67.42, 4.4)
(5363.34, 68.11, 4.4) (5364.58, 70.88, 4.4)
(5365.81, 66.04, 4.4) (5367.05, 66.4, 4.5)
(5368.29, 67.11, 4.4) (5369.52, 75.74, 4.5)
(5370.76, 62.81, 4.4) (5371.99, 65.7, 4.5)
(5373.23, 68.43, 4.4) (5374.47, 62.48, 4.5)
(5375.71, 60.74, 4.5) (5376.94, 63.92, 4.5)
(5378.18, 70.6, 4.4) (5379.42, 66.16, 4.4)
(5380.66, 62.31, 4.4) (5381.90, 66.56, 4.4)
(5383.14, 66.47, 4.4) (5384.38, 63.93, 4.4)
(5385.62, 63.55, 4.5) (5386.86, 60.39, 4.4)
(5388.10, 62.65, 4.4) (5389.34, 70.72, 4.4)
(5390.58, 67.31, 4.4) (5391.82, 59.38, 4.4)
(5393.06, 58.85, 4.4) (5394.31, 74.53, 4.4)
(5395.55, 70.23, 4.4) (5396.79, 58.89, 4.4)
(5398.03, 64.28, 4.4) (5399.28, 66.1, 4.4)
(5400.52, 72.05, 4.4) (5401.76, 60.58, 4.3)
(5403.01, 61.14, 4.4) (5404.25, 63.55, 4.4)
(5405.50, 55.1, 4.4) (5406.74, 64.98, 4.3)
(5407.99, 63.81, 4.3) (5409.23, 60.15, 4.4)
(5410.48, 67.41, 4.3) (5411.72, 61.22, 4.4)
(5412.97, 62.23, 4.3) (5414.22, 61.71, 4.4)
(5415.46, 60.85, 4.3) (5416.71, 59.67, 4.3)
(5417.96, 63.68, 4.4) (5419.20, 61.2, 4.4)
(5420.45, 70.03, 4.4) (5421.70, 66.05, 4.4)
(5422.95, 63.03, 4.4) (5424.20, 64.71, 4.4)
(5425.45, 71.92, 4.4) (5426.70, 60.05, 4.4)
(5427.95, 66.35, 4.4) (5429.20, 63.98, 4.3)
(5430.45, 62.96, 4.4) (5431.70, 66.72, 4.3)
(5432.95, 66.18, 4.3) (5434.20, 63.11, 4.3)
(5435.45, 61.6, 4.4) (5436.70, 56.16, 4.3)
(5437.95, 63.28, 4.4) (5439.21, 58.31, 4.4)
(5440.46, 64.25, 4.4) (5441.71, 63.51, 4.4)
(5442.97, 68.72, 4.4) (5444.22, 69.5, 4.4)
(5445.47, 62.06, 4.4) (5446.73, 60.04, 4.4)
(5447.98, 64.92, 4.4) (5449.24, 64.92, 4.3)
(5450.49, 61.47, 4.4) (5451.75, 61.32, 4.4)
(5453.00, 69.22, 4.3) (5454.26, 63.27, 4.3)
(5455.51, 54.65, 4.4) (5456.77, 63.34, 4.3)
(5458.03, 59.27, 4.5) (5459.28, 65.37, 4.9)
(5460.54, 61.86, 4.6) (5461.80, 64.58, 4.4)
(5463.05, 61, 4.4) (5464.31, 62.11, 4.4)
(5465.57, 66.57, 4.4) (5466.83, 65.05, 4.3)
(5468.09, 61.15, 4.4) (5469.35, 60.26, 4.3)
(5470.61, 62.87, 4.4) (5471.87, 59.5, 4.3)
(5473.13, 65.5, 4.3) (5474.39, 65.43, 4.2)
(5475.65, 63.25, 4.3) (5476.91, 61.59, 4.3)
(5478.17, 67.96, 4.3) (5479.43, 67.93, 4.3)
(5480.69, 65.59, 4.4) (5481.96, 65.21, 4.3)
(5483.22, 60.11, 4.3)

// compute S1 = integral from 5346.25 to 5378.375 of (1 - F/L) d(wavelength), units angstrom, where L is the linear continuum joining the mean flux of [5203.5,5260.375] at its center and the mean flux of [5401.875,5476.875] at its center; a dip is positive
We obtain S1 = -0.99 angstrom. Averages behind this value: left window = 65.8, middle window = 66.1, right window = 63.1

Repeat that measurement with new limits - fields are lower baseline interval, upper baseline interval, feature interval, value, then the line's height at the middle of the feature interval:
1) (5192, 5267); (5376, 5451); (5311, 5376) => -0.7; 64.7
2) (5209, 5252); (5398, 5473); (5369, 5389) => -0.4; 64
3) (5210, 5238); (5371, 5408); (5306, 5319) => -0.1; 65.2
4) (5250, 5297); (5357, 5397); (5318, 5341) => 0.5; 65.7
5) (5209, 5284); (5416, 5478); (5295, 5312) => -0.3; 64.9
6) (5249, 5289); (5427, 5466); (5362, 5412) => -1.0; 63.8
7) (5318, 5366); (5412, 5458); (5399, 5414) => 0.2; 64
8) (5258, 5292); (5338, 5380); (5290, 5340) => 0.1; 65.9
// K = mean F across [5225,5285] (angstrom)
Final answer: 65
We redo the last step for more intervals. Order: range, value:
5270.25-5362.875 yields 65.7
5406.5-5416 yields 62.7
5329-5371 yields 66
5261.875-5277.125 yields 62.7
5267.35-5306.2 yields 66.4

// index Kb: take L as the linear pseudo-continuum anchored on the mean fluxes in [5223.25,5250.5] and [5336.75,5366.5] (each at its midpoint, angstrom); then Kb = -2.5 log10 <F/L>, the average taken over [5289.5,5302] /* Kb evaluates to -0.05 mag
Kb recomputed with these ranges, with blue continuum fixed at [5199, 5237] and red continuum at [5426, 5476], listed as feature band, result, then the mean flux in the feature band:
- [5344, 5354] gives -0.07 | 68.5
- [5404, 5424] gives 0.01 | 62.8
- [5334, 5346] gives -0.02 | 65.6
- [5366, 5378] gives -0.03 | 66.1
